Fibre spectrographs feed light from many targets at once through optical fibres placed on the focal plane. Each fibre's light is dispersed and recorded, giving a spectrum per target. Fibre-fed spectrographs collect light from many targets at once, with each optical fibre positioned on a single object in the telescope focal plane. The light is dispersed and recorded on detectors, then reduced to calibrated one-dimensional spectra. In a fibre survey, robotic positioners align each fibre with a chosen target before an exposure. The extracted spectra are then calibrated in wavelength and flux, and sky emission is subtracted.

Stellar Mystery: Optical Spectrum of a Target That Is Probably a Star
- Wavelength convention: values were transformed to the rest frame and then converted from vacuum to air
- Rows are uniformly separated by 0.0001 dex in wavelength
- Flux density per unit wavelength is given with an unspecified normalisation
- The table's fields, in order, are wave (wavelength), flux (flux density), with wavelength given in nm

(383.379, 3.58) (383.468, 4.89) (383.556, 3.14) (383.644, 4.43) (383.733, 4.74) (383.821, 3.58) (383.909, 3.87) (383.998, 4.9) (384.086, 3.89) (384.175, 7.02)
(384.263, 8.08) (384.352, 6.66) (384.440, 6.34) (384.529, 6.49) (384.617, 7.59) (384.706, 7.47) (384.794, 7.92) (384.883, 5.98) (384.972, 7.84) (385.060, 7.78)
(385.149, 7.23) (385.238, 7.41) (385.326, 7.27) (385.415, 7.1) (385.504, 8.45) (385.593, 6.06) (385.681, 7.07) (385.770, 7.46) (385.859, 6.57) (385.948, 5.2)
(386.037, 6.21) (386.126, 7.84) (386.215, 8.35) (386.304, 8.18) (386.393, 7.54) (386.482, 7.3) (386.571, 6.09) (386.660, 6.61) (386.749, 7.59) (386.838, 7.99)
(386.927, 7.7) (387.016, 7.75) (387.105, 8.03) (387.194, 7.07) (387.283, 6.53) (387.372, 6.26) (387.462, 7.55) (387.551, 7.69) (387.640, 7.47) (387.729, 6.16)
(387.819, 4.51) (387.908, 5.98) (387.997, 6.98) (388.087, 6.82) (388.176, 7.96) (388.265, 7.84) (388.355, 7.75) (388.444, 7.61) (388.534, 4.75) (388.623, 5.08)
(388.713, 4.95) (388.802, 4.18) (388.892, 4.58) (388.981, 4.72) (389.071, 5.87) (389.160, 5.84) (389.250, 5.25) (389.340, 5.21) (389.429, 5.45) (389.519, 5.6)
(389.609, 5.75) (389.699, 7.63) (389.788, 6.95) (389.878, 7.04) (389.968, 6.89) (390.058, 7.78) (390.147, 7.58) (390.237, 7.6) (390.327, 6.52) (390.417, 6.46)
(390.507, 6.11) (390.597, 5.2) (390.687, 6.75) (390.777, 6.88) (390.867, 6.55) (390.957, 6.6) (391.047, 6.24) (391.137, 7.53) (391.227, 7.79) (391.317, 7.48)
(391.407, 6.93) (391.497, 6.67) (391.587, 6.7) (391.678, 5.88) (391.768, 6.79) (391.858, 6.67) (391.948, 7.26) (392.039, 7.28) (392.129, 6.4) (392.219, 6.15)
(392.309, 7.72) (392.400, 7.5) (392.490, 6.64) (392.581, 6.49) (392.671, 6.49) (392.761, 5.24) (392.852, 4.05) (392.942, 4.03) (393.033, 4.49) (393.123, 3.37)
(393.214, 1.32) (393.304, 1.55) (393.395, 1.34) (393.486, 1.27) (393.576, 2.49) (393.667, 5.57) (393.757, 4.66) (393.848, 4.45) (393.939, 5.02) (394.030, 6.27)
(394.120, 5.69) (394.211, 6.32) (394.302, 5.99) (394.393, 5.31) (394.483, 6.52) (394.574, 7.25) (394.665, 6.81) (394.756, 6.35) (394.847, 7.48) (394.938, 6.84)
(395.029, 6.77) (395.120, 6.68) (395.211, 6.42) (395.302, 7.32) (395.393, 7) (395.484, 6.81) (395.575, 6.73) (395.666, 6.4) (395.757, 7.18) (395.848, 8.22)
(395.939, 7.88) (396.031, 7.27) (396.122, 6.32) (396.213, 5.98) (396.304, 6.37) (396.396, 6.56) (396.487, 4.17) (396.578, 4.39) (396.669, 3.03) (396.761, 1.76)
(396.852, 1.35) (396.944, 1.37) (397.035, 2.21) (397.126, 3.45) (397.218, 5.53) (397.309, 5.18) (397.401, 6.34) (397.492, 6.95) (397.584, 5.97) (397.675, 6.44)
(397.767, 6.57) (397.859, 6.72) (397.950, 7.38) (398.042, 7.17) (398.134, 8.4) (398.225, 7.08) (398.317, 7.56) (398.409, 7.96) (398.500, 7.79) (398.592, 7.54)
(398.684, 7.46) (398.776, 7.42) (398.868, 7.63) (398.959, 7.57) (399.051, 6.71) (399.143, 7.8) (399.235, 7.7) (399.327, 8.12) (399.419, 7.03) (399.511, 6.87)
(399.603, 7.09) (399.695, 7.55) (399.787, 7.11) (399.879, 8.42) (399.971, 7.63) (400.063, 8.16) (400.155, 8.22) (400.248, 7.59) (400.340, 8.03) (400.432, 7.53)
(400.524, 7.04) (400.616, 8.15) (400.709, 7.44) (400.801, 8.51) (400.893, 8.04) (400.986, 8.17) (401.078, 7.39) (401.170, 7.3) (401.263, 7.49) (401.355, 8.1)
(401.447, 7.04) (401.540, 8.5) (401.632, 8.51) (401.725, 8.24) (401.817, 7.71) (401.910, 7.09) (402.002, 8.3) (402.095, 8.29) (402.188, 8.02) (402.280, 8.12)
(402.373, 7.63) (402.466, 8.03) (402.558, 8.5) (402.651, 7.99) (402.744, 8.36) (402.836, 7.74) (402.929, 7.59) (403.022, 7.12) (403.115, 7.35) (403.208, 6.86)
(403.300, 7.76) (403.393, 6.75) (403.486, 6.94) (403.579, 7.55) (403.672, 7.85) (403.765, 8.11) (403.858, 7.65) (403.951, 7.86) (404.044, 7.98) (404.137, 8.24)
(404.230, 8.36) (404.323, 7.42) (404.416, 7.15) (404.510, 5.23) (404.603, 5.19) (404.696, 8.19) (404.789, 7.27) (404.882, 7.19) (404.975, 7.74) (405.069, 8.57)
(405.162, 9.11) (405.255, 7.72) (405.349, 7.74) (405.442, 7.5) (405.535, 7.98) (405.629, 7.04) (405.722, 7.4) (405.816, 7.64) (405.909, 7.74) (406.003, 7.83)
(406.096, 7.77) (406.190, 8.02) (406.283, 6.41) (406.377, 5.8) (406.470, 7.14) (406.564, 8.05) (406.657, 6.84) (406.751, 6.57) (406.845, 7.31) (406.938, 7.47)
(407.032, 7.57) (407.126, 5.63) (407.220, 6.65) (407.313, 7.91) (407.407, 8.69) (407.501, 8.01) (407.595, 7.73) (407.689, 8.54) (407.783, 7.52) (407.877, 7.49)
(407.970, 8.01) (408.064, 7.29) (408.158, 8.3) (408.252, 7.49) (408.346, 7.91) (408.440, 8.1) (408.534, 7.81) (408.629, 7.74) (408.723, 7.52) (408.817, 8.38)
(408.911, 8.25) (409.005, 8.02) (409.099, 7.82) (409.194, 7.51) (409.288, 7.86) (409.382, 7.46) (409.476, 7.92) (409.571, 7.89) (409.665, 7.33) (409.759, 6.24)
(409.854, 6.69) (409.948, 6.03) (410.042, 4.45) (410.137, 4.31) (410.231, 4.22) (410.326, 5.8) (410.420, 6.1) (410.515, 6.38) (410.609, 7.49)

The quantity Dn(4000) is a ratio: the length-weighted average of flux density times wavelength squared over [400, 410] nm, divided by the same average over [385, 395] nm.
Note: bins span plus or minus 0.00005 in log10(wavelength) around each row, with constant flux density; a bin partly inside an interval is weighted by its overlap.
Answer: 1.3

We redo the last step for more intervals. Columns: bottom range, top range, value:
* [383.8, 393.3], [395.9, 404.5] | 1.16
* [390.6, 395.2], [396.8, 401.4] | 1.24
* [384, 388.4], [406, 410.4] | 1.15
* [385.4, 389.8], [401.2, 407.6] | 1.25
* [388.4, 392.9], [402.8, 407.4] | 1.25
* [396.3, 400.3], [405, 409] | 1.24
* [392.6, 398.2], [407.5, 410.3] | 1.44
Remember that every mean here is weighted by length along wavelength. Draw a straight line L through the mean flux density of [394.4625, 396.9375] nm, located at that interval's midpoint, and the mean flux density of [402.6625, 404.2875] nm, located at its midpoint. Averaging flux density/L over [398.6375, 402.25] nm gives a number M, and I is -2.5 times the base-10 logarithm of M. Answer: -0.10 mag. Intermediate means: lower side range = 6.06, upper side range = 7.66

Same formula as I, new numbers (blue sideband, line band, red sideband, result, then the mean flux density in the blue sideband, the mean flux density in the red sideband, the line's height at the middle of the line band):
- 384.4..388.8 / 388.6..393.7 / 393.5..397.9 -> 0.10 mag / 6.98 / 5.68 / 6.33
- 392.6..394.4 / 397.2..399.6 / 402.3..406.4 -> -0.23 mag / 4.26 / 7.55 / 5.75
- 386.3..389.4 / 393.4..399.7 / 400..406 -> 0.18 mag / 6.53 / 7.7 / 7.2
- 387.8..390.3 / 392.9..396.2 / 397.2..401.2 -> 0.22 mag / 6.24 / 7.38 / 6.86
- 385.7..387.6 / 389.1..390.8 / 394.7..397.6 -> 0.04 mag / 7.21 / 5.69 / 6.69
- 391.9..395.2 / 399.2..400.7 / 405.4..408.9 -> -0.19 mag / 5.43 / 7.54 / 6.42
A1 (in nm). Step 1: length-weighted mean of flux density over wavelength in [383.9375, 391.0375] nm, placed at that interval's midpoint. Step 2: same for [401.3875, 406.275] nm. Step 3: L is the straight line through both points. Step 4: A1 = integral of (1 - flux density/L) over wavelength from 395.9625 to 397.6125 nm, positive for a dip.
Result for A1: 0.58 nm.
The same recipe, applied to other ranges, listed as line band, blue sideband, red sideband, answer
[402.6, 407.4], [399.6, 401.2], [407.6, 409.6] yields 0.23 nm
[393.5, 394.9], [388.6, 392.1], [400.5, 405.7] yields 0.23 nm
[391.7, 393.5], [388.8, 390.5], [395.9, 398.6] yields 0.25 nm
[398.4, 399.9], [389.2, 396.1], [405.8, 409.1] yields -0.16 nm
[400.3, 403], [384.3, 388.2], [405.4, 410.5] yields -0.25 nm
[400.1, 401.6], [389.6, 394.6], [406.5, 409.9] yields -0.21 nm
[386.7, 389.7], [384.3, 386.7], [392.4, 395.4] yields 0.07 nm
